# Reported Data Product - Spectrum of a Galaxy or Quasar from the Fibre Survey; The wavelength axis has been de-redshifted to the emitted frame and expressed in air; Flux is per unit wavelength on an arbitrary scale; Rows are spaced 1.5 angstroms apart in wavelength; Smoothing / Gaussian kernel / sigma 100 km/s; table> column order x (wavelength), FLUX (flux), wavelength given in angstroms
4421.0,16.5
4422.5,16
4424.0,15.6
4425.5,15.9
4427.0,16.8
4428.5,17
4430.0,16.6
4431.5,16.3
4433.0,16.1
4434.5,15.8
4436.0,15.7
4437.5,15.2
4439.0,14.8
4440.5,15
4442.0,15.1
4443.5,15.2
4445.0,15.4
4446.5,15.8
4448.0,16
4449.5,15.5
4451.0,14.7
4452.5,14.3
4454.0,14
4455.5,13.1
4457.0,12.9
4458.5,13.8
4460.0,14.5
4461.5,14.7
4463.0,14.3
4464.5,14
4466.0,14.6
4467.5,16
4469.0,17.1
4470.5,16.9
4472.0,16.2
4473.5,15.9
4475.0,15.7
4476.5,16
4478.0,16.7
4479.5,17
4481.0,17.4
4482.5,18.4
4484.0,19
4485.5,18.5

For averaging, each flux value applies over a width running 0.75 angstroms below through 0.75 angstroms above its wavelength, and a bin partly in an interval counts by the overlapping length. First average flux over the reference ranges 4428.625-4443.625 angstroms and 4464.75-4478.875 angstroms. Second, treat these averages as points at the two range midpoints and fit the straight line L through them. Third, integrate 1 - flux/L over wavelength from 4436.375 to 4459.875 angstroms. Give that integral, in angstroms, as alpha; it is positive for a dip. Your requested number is 1.57 angstroms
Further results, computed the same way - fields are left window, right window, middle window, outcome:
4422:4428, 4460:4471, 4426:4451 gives 0.2 angstroms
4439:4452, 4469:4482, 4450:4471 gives 1.7 angstroms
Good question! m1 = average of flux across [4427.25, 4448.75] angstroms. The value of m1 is 15.7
